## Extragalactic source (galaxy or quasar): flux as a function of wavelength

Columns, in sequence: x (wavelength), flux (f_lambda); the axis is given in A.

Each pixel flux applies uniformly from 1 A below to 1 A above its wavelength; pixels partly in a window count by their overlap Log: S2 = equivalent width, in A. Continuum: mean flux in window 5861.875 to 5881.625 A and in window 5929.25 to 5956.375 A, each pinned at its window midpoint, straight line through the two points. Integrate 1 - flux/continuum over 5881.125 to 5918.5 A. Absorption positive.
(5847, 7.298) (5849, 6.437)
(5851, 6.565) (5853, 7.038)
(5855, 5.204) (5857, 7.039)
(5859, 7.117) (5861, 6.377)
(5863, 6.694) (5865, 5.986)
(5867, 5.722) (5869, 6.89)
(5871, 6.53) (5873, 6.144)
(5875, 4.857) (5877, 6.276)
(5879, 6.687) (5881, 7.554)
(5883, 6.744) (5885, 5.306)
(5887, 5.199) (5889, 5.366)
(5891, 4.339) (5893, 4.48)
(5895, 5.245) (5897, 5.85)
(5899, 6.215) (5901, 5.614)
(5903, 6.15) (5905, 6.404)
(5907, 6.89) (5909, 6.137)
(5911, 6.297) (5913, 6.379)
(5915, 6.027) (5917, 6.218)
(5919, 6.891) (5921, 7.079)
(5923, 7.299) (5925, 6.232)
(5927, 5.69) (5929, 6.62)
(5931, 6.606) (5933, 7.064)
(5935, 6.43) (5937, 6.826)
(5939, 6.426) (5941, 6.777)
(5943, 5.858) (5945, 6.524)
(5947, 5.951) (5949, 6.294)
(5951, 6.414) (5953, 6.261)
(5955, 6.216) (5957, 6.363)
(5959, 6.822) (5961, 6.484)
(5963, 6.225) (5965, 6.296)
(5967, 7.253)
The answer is 2.8 A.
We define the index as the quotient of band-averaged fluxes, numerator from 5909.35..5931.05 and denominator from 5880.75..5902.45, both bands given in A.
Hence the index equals 1.2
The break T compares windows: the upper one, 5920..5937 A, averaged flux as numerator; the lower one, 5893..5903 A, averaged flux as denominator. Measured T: 1.2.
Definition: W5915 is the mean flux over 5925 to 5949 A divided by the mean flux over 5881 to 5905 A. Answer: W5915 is 1.14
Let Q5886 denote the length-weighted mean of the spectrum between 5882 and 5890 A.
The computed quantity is 5.65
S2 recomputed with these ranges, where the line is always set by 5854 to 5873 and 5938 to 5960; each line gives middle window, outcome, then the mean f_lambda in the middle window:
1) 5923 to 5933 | -0.2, 6.47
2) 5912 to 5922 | -0.2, 6.52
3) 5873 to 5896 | 2.6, 5.66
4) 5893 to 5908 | 1.0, 5.95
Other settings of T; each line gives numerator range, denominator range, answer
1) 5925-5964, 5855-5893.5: 1.06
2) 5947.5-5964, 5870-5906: 1.09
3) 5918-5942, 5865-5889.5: 1.09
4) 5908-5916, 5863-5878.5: 1.01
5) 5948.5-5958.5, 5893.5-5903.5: 1.11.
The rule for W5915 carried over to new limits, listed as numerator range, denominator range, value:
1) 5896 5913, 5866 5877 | 1.03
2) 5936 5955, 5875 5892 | 1.08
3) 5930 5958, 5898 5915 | 1.03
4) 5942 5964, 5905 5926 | 0.97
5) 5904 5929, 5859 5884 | 1.01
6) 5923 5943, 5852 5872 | 1.01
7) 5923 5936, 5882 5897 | 1.23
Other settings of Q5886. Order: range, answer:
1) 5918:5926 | 6.88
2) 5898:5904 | 5.99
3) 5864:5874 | 6.25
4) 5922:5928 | 6.41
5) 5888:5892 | 4.85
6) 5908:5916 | 6.21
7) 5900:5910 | 6.24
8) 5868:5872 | 6.71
